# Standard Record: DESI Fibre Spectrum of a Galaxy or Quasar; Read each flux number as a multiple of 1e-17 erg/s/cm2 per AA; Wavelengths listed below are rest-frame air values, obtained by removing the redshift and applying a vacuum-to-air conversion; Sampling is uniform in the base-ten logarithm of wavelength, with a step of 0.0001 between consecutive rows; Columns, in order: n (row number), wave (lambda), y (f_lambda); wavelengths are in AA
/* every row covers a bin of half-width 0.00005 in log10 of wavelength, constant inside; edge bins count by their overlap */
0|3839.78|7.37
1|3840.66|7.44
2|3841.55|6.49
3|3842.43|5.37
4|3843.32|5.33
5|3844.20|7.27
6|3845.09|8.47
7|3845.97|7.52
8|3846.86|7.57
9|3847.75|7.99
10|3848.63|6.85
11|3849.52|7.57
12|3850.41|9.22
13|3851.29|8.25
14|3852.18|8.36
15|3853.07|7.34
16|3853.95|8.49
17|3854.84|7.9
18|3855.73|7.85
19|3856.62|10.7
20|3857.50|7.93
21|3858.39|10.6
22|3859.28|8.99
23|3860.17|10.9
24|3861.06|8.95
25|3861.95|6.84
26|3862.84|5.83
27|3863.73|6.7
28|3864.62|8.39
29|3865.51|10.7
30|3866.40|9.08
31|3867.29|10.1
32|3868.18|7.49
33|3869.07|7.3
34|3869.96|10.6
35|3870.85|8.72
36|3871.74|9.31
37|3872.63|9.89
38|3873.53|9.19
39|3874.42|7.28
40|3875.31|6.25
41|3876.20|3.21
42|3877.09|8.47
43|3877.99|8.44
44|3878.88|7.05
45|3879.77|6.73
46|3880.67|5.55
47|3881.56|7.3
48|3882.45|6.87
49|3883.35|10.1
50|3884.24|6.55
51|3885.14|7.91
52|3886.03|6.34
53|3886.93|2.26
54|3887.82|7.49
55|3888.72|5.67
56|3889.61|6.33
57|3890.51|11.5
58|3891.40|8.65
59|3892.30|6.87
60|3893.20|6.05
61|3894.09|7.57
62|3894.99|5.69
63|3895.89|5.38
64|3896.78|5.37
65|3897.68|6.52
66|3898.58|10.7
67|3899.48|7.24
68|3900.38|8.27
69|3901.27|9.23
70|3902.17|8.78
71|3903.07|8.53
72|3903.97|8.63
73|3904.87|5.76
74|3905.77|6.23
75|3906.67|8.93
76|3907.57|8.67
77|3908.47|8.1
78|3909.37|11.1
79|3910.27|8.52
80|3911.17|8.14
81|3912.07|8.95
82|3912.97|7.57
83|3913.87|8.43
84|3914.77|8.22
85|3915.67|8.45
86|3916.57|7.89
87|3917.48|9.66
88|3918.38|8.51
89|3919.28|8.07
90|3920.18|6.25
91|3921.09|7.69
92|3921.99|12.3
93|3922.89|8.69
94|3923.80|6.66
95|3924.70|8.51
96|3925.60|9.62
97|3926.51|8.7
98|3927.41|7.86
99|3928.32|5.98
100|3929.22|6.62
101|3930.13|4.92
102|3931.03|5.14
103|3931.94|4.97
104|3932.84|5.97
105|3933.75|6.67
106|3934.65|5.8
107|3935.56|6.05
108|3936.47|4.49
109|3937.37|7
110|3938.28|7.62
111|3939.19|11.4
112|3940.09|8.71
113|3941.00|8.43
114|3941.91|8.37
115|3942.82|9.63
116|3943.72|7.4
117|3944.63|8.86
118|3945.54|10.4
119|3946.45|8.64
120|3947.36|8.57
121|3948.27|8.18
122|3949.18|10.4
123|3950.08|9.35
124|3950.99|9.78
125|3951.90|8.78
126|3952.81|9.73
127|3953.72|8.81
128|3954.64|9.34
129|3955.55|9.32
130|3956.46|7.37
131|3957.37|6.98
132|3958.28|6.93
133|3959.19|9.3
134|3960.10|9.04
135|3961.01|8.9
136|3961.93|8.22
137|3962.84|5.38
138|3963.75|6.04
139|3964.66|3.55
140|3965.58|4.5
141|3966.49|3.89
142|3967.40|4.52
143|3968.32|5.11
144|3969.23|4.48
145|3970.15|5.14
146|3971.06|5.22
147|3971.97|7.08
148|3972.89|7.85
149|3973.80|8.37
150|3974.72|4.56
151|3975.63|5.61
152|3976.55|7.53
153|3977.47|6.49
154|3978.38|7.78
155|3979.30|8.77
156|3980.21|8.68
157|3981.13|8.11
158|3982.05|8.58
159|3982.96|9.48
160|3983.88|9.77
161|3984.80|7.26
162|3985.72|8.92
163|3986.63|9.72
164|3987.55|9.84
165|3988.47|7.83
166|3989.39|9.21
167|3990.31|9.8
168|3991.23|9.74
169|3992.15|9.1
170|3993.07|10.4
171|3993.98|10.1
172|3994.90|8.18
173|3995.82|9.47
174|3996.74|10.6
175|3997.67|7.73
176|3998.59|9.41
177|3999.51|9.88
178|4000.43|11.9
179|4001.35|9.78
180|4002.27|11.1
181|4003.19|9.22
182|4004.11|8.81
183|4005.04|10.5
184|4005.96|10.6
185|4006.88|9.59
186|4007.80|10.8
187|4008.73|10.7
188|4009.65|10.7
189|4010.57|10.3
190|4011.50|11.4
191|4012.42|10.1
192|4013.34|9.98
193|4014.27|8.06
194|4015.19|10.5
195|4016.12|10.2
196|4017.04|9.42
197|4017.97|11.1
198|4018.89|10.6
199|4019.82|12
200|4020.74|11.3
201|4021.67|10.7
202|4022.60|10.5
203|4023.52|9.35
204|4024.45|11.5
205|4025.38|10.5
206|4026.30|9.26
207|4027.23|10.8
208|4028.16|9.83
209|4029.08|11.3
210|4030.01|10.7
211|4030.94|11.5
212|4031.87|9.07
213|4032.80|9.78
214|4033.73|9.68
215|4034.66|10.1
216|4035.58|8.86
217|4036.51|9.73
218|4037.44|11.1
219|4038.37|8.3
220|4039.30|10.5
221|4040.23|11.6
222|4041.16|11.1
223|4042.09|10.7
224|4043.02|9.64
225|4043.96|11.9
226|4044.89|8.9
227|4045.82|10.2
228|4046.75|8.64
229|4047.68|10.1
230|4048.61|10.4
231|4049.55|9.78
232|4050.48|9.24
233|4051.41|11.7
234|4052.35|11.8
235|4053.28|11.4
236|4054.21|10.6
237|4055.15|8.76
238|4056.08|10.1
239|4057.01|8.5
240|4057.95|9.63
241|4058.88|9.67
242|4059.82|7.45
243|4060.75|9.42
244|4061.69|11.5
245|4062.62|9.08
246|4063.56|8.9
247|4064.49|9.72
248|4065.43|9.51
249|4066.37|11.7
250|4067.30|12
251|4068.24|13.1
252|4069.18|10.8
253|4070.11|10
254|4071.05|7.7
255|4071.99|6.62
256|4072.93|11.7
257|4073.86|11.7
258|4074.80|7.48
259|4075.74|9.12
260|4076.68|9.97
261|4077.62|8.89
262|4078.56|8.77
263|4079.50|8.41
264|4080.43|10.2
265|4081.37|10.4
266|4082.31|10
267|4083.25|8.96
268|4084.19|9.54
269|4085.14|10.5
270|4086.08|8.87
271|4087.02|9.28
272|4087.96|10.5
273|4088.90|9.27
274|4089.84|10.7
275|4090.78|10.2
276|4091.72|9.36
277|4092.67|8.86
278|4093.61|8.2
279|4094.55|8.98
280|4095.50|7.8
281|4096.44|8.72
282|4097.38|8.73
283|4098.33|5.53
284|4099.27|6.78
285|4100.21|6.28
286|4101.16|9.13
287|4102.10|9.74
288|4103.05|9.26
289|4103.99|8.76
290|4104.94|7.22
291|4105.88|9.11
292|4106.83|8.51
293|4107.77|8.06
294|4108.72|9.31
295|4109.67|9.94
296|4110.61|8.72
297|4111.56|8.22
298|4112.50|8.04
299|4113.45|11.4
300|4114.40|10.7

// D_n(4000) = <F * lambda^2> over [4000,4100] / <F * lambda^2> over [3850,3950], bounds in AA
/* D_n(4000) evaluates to 1.35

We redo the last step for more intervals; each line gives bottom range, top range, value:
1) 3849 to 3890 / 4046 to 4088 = 1.38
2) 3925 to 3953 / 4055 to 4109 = 1.26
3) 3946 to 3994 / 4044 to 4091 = 1.32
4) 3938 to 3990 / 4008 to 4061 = 1.34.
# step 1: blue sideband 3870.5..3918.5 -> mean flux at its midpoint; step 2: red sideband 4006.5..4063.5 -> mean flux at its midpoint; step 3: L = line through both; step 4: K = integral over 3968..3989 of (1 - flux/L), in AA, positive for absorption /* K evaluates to 3.8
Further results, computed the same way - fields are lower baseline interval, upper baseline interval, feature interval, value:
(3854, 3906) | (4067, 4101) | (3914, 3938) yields 2.24 AA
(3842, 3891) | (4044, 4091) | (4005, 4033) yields -3.15 AA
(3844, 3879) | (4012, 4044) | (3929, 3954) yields 3.68 AA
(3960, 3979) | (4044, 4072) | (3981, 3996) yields -4.78 AA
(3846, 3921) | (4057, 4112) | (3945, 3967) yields 1.11 AA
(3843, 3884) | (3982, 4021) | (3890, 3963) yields 7.03 AA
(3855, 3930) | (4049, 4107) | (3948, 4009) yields 2.35 AA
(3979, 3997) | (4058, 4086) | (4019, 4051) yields -2.61 AA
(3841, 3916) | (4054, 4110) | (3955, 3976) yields 5.03 AA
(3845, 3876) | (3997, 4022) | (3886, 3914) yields 4.00 AA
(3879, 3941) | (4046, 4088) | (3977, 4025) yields -4.60 AA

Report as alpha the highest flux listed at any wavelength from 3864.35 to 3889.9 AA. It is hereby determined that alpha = 10.7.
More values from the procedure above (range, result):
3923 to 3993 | 11.4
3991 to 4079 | 13.1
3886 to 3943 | 12.3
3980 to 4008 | 11.9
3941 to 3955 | 10.4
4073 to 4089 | 11.7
